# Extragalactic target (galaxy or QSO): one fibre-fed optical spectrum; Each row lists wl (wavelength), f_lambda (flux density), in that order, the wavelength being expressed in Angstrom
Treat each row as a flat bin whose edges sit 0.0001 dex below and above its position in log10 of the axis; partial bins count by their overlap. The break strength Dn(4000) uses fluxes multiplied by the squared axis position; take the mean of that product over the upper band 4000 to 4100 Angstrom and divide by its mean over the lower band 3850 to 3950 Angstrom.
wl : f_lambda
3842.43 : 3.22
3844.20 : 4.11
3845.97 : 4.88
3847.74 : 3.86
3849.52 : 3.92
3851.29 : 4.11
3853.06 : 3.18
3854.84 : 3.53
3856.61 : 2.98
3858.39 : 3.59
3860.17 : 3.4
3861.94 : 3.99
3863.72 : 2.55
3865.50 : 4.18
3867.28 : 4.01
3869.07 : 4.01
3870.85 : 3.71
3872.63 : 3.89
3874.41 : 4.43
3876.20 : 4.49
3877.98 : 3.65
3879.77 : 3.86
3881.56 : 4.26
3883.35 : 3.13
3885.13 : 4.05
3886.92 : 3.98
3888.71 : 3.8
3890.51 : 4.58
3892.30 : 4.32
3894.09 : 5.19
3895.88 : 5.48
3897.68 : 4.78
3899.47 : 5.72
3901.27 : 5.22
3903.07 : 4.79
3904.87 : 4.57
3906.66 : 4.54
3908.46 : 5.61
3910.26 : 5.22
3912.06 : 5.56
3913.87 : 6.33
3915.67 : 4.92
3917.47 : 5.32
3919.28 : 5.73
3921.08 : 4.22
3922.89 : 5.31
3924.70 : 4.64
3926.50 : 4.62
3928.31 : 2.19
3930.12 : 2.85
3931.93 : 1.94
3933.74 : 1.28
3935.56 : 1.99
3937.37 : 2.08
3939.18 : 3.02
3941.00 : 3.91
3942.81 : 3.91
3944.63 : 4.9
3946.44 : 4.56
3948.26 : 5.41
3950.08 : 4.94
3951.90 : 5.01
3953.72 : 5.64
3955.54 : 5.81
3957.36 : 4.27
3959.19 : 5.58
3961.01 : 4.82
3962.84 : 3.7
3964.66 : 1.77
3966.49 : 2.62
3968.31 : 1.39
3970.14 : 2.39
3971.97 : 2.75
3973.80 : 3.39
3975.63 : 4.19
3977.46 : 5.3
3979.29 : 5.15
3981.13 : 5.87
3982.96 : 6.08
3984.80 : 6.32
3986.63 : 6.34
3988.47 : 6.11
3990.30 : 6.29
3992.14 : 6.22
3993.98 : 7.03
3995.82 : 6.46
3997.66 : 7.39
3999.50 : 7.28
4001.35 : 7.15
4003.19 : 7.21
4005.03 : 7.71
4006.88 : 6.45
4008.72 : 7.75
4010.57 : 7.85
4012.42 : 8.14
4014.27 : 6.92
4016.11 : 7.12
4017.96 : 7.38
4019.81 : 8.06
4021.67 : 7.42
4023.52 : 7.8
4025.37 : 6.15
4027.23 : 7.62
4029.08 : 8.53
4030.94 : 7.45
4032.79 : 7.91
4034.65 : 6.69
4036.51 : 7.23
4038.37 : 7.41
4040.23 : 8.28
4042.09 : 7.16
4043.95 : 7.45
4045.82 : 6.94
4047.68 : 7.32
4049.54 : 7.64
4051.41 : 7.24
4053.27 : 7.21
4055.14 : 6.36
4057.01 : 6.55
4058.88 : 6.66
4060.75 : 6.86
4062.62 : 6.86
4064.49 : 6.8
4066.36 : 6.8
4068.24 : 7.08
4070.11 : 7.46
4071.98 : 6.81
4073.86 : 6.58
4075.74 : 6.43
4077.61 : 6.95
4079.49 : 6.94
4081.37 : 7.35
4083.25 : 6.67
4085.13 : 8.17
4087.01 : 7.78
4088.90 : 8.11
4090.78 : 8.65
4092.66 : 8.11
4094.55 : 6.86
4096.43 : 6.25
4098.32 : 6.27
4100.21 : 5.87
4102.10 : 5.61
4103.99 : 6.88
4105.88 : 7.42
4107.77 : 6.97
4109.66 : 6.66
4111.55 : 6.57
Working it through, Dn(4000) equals 1.88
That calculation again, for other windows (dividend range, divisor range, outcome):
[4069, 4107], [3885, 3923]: 1.55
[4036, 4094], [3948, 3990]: 1.66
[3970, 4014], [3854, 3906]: 1.58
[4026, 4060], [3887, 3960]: 1.73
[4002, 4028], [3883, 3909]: 1.68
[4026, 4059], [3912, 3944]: 2.02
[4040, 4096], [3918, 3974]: 2.02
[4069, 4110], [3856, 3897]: 1.96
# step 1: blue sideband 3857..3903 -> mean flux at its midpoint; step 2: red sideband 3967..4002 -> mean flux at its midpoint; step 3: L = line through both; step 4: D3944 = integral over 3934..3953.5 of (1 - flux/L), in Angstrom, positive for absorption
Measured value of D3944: 3.9 Angstrom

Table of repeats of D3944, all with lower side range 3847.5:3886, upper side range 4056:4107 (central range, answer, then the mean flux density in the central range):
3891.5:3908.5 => -2.94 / 5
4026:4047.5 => -4.00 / 7.49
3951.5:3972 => 5.29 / 3.83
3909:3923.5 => -2.68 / 5.33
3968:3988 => 3.15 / 4.6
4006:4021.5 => -3.86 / 7.46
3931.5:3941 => 5.07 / 2.24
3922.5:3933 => 2.69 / 3.47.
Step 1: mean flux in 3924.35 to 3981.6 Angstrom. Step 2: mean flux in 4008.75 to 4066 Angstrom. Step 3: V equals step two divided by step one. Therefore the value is 1.9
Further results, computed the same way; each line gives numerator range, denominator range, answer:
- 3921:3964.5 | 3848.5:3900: 0.99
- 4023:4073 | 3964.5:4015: 1.25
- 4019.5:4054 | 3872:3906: 1.68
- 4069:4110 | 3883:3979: 1.67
